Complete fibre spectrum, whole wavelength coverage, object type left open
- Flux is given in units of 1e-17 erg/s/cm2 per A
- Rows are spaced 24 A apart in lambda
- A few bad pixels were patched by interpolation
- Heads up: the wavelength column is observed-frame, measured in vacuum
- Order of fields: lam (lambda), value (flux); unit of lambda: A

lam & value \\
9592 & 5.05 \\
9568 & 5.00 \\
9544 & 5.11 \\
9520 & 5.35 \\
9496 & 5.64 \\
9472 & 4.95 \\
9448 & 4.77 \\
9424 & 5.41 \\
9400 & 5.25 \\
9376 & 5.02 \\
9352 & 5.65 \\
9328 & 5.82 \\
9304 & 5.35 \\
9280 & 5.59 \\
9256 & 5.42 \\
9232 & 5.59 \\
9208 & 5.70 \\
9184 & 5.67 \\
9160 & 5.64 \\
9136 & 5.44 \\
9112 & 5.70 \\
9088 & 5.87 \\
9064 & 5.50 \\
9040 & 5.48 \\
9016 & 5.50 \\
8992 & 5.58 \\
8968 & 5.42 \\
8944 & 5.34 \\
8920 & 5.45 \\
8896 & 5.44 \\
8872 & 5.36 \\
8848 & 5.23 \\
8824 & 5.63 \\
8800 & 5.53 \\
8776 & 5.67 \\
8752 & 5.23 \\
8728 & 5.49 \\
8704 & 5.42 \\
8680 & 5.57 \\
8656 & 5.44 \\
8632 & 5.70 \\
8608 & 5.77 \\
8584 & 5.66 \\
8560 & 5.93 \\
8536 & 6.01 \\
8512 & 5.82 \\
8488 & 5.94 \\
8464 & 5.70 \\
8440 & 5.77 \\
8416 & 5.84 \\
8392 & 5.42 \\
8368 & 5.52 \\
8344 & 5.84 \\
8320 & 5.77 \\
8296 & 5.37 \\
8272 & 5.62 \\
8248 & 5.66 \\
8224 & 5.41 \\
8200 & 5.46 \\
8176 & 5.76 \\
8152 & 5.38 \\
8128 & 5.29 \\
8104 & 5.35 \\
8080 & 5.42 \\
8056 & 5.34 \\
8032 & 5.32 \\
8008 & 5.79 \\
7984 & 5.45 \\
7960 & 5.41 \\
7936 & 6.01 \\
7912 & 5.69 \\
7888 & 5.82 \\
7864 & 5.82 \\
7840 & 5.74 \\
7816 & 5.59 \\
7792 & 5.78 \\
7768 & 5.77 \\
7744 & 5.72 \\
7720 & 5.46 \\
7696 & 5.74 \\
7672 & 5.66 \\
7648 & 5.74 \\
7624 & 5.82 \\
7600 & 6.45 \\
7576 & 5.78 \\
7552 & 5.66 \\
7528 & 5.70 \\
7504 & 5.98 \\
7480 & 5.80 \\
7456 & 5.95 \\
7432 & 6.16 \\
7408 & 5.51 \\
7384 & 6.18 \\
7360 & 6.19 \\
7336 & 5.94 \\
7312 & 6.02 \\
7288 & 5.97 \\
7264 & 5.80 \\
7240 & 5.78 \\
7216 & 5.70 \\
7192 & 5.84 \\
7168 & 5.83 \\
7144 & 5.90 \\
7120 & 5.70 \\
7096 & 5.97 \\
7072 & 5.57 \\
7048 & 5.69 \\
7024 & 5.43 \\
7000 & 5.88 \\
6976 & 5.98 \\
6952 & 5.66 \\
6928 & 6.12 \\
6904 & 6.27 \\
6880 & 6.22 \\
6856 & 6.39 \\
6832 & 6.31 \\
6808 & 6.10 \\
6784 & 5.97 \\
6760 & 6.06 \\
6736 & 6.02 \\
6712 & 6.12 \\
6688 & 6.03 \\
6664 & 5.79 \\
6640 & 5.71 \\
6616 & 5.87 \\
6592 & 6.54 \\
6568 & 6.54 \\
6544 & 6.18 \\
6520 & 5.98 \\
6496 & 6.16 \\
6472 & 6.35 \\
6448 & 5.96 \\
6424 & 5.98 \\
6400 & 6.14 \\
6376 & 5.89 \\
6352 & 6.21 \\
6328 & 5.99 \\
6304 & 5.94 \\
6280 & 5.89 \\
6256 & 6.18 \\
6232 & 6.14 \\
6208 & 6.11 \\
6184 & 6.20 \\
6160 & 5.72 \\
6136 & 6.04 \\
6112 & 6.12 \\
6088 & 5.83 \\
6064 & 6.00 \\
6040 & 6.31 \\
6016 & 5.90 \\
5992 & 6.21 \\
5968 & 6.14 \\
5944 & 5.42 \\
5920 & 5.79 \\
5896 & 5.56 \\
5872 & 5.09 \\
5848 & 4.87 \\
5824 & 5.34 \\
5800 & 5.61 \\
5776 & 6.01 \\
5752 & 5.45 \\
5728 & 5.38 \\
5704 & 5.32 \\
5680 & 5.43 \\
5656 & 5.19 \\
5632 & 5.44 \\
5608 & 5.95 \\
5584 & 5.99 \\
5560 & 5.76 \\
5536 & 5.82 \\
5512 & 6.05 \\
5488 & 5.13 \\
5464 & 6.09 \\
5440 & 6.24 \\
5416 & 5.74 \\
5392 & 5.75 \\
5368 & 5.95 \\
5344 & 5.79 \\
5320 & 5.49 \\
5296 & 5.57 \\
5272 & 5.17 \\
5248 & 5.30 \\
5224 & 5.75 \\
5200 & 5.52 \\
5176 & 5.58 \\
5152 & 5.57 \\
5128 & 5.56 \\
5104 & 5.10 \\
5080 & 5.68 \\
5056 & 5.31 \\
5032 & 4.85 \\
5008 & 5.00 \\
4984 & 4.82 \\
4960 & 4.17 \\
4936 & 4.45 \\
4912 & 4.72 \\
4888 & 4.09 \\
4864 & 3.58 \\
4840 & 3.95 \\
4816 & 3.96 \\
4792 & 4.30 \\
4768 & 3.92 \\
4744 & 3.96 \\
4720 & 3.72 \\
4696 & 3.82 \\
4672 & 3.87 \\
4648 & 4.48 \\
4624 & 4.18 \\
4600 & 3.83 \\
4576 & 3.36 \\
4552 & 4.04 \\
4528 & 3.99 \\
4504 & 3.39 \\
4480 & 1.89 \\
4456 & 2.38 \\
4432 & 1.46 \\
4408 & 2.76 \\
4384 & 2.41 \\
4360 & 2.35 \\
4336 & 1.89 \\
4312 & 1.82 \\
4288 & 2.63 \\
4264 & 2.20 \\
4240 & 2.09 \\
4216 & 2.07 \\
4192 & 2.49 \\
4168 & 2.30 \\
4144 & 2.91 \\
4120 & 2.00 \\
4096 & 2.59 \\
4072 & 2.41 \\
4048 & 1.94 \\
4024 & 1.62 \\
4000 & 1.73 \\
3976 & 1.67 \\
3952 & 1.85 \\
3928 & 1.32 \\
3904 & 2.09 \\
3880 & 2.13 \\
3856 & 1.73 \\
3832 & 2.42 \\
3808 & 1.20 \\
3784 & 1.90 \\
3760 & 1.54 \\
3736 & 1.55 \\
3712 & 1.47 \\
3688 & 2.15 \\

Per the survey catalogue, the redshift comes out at 0.128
